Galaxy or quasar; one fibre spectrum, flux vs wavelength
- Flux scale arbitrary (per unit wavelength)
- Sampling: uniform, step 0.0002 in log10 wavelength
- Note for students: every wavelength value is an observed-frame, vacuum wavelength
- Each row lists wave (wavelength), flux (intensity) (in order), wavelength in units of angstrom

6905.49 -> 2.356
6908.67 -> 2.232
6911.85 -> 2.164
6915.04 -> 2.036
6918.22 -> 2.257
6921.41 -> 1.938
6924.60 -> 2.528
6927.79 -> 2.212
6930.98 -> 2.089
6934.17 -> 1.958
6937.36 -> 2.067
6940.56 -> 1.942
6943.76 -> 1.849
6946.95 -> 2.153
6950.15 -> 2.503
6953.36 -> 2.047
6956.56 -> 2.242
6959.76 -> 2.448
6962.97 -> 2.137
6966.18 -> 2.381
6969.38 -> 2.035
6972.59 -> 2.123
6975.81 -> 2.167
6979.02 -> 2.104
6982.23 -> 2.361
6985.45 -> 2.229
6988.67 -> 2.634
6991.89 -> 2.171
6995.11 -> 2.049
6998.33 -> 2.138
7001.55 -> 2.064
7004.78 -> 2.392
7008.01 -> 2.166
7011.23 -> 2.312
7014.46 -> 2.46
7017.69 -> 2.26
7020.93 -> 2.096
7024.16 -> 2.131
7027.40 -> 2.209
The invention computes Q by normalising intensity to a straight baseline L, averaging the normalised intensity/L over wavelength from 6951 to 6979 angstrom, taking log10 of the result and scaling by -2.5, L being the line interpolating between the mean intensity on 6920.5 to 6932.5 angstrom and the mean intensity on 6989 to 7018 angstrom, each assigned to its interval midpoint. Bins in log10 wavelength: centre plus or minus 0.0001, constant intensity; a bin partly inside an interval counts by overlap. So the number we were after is 0.01 mag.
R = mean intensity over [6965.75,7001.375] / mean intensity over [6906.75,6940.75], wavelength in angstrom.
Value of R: 1.03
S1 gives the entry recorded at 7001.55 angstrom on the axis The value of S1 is 2.064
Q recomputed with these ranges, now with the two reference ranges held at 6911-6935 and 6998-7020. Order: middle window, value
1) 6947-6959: -0.036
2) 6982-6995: -0.038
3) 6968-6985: 0.027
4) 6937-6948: 0.098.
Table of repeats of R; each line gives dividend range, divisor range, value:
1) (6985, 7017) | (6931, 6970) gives 1.05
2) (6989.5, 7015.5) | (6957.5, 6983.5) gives 1.00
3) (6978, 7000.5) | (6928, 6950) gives 1.09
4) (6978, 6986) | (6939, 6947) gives 1.15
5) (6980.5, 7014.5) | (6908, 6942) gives 1.06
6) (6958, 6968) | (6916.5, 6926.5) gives 1.04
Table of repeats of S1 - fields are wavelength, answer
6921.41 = 1.938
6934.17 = 1.958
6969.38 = 2.035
